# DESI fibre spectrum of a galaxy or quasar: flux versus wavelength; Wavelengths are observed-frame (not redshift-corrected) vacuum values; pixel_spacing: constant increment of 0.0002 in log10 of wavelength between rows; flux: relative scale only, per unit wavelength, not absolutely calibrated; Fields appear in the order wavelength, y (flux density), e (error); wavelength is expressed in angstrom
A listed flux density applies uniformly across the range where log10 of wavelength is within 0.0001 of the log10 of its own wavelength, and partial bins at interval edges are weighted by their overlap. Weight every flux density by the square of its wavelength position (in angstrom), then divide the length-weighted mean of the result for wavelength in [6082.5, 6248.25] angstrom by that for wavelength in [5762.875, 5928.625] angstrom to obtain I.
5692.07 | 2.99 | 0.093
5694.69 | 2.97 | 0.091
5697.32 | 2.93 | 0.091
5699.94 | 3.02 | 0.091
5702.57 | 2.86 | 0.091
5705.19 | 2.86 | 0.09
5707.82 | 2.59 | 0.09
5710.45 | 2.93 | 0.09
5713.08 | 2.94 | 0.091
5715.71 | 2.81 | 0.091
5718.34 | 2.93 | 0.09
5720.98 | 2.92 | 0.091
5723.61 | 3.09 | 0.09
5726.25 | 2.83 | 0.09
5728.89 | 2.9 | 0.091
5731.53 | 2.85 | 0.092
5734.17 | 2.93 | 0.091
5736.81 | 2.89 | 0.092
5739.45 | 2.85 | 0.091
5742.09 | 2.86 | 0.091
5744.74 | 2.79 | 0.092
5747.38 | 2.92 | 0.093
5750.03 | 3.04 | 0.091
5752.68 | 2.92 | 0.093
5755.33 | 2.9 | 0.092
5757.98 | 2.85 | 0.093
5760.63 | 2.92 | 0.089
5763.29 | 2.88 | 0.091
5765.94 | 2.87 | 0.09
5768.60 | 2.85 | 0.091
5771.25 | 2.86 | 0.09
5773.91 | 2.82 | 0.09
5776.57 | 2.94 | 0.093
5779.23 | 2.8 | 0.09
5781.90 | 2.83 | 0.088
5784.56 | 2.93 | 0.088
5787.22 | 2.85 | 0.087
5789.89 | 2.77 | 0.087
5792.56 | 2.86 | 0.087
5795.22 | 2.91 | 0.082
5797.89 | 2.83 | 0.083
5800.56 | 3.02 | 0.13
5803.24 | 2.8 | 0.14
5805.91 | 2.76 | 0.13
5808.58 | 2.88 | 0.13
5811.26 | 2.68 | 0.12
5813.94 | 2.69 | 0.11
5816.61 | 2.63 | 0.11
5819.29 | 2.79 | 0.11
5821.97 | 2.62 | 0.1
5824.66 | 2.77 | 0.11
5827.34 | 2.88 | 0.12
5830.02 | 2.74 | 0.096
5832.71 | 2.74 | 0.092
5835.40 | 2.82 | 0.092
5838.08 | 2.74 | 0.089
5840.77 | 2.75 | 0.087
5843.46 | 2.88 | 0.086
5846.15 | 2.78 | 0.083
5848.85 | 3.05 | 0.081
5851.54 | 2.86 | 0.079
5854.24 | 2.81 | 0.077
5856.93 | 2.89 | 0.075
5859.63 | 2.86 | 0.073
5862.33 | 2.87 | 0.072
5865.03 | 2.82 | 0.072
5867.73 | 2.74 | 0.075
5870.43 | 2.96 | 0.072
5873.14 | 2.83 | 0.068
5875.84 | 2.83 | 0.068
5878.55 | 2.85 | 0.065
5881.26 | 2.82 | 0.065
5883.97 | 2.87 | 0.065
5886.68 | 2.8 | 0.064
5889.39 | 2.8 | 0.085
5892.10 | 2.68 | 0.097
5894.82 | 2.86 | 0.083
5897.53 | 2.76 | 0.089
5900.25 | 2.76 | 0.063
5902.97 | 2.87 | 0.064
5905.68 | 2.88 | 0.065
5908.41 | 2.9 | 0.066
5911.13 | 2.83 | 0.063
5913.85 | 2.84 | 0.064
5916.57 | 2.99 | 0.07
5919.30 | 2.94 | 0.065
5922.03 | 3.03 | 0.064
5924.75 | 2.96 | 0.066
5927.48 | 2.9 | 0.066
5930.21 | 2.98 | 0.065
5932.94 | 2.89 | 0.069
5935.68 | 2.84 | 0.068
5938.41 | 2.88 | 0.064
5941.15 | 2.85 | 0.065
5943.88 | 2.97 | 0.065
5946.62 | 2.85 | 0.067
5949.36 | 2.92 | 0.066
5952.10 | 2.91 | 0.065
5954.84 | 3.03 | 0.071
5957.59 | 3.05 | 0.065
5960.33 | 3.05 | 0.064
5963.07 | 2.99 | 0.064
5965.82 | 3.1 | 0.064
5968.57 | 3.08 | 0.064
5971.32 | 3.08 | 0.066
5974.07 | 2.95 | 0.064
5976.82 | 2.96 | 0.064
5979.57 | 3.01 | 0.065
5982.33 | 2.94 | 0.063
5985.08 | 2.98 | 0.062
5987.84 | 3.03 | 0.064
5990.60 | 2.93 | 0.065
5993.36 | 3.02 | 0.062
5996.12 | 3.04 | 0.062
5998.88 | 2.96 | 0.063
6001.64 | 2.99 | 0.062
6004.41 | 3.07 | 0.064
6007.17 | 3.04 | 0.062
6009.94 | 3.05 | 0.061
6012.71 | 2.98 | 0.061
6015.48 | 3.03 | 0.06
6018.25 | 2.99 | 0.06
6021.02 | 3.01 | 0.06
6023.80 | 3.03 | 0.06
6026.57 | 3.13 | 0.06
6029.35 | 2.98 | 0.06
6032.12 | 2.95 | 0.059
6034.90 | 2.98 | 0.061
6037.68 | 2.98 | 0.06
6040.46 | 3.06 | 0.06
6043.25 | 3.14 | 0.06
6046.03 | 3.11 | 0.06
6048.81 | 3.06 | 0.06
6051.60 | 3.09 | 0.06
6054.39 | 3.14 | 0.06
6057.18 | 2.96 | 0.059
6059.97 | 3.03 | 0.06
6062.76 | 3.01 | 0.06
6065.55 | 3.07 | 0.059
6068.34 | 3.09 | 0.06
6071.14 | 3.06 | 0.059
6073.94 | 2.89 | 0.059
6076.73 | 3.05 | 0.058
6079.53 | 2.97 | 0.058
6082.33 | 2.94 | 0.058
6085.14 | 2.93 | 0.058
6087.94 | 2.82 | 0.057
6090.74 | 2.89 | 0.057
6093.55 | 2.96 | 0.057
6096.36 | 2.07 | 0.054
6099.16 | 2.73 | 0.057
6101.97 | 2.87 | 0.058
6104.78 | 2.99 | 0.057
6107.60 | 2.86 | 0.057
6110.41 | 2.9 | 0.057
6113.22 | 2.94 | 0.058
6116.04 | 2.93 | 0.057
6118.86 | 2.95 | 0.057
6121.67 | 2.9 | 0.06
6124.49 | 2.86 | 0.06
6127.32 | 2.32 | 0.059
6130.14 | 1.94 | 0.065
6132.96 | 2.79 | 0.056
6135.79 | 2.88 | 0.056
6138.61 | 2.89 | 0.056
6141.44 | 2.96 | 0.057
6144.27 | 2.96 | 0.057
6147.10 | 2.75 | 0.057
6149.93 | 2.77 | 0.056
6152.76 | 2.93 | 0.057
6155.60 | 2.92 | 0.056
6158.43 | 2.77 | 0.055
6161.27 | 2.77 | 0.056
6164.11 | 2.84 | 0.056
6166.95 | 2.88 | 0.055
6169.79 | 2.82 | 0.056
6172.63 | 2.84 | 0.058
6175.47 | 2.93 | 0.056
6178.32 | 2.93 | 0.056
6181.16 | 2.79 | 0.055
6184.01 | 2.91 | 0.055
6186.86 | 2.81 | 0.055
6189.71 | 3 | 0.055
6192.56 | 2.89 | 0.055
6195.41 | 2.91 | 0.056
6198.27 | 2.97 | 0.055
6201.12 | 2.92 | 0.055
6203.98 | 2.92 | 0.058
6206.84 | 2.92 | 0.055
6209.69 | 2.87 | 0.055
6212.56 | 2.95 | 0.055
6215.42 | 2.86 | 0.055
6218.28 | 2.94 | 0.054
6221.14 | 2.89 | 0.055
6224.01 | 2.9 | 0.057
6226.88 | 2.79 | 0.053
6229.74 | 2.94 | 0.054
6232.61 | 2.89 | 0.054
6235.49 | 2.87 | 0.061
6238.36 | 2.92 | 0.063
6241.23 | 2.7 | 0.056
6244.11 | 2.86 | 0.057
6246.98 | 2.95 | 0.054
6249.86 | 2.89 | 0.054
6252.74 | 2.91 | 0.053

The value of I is 1.12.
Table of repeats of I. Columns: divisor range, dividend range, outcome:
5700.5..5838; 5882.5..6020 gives 1.10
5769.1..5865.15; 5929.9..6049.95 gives 1.13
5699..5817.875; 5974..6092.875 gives 1.15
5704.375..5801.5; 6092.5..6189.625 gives 1.11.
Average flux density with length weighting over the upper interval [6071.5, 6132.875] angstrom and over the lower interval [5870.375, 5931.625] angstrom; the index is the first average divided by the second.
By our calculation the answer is 0.98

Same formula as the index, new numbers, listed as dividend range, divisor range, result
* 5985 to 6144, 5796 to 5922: 1.04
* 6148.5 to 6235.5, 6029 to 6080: 0.95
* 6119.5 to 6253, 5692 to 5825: 1.00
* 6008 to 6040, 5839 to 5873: 1.06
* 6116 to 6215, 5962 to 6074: 0.94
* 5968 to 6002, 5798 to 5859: 1.07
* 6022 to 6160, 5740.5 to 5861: 1.02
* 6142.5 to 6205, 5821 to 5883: 1.02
